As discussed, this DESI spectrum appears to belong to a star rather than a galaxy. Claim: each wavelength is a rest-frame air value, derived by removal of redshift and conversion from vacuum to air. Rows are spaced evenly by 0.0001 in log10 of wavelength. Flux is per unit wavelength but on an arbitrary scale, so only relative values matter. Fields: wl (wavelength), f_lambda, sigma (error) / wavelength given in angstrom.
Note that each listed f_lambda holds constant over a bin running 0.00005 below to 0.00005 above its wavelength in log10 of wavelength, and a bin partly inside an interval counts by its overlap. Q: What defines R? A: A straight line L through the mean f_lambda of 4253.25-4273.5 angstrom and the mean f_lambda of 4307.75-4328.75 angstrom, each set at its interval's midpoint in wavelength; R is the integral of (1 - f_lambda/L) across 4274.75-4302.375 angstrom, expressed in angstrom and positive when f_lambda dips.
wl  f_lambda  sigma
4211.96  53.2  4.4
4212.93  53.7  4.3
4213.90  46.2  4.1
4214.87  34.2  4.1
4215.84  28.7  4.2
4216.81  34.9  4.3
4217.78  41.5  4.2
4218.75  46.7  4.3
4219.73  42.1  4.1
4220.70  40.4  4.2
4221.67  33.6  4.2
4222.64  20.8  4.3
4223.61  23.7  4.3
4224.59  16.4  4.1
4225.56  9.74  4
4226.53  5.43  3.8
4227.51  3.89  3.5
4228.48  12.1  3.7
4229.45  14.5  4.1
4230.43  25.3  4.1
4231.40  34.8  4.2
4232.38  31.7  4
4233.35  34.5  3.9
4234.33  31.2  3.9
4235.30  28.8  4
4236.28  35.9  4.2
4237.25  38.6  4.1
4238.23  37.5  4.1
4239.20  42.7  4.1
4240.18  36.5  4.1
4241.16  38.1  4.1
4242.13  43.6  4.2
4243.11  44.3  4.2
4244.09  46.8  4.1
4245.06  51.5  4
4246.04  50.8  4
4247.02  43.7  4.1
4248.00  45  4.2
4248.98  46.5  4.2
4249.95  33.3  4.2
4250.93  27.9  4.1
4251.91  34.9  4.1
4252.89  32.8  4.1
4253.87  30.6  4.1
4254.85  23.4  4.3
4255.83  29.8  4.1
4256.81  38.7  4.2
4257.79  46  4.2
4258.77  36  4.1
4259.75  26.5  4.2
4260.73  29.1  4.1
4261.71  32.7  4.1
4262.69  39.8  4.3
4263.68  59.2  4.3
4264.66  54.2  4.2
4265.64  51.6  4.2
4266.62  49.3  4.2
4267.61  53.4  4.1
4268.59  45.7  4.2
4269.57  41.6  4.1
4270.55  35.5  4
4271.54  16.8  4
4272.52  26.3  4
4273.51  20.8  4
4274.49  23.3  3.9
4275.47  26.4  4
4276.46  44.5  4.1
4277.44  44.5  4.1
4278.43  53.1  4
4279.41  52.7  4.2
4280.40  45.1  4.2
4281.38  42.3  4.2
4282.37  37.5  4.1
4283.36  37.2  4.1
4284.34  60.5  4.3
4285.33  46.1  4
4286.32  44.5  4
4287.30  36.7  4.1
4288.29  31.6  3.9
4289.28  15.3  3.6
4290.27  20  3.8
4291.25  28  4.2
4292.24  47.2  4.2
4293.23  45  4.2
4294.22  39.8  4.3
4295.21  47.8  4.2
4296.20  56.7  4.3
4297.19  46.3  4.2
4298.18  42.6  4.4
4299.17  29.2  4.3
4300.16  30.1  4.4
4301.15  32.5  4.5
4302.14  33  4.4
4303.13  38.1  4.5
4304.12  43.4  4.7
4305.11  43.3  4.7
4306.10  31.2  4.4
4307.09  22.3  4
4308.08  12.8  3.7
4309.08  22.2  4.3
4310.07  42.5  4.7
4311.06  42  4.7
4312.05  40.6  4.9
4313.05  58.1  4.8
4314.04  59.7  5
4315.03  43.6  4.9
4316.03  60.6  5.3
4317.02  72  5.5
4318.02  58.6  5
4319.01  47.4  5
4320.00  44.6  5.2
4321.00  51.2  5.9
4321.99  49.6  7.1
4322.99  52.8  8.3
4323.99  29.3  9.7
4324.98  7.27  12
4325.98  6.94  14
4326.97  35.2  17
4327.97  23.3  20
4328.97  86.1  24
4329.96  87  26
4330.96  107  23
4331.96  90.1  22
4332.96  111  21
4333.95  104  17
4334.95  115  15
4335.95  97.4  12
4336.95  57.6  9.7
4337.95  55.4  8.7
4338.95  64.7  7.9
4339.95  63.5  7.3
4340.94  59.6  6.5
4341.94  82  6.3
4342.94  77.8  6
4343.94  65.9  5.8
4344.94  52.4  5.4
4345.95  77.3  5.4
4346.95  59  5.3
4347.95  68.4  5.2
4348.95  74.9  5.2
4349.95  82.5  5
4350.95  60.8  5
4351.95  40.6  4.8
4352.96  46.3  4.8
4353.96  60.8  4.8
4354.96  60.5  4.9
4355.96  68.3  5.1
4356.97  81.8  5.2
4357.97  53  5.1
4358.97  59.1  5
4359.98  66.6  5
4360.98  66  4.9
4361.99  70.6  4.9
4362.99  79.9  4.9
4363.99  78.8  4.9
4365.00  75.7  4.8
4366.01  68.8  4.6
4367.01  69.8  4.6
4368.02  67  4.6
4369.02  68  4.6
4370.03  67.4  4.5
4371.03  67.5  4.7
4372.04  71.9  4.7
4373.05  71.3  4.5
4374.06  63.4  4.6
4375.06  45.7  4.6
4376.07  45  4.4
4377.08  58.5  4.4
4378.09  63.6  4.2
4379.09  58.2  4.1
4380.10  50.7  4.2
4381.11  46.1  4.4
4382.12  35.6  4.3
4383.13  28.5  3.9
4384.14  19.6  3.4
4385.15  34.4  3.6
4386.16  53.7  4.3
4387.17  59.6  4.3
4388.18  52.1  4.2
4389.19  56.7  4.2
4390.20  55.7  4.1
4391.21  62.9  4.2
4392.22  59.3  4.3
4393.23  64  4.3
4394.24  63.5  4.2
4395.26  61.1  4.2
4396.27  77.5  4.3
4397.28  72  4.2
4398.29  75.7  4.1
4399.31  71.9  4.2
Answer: -0.1 angstrom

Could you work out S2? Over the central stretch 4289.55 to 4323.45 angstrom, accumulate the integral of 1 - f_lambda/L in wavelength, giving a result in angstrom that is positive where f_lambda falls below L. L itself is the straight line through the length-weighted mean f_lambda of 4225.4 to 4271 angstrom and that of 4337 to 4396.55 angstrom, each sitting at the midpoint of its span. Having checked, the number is 4.6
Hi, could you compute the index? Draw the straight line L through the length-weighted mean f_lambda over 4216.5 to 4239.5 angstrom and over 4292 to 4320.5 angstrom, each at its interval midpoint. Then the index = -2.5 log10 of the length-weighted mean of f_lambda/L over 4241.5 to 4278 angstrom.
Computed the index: -0.14 mag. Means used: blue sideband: 28.5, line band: 38.6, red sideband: 42.5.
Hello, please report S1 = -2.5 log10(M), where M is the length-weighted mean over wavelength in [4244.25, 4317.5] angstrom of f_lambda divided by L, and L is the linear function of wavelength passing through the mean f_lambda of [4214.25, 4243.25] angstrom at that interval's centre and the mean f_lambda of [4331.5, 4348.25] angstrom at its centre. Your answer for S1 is 0.27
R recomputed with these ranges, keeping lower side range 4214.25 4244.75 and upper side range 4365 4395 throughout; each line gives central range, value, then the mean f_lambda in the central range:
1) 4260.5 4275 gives -0.5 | 38.8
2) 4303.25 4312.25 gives 2.2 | 33.4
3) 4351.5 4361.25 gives -1.4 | 60.3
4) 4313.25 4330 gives -0.2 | 47.1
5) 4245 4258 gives -1.1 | 37.6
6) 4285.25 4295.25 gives 1.4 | 35.6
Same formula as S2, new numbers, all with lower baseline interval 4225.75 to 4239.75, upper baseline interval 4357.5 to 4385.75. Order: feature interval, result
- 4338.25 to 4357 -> -4.2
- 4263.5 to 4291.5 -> -2.0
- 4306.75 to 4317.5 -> 0.4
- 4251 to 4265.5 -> -1.8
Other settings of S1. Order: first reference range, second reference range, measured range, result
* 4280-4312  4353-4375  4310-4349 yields -0.183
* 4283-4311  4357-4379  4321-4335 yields -0.241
